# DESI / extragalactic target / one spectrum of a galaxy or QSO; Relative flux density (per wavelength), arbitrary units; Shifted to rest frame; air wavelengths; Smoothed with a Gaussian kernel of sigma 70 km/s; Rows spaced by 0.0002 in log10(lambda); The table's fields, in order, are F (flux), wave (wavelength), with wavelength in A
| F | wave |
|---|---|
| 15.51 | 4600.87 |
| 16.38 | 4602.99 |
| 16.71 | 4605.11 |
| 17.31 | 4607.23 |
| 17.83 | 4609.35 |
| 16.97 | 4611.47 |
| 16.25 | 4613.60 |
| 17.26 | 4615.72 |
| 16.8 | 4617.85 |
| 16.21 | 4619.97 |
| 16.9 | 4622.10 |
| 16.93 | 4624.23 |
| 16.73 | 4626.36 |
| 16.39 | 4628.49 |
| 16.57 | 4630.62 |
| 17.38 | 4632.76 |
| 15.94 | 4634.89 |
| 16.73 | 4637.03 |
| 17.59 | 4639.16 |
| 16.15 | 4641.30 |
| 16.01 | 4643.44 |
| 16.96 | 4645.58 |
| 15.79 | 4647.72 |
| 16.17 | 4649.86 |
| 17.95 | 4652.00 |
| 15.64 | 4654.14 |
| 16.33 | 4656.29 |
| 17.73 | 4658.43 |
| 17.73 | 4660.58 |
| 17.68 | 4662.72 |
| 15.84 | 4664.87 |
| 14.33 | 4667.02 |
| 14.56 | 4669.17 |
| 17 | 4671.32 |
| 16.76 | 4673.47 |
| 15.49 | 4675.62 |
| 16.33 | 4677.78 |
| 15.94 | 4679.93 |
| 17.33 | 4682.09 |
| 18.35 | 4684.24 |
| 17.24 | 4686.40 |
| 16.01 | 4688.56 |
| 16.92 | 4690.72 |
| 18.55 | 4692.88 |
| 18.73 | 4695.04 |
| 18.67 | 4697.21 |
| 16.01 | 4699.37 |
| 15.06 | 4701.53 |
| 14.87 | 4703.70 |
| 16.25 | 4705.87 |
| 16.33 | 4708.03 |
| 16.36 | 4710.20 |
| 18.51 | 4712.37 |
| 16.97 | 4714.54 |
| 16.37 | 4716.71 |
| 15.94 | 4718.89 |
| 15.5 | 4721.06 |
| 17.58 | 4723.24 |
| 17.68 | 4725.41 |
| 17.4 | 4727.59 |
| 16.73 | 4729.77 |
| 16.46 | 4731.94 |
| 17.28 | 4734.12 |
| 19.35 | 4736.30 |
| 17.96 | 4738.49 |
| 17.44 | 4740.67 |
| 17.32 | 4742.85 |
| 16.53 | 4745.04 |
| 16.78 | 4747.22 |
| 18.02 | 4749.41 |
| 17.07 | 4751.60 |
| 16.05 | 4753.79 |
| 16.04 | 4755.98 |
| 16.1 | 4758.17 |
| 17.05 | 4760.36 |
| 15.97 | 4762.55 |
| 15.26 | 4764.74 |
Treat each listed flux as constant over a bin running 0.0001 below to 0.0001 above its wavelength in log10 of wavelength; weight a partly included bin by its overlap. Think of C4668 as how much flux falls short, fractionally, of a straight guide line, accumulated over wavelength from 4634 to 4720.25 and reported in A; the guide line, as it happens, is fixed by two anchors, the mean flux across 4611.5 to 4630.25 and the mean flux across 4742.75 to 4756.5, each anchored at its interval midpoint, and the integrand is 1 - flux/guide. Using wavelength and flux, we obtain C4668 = 0.64 A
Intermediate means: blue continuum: 16.7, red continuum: 16.8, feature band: 16.6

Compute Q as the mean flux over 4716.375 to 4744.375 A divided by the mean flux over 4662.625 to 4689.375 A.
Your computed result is 1.05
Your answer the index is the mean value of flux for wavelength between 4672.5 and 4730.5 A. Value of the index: 16.8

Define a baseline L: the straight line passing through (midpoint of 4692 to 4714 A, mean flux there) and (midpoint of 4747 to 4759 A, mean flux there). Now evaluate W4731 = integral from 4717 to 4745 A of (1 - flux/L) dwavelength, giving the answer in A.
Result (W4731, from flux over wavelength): -0.7 A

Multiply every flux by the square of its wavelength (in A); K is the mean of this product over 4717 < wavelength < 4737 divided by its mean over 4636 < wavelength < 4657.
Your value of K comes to 1.1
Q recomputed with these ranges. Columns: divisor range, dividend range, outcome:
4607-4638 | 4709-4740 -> 1.02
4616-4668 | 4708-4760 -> 1.02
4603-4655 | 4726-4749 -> 1.04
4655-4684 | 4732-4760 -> 1.04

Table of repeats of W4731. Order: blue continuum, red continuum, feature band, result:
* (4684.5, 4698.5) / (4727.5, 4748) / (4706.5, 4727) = 0.81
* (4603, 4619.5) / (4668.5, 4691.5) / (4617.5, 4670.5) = 0.81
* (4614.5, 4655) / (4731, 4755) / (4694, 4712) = 0.47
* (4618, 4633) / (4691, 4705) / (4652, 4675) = 0.57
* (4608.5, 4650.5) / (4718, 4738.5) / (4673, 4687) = 0.13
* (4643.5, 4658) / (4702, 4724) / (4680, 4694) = -0.73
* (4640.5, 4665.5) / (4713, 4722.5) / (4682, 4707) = -0.78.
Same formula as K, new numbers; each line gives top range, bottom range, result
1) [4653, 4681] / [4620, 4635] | 0.99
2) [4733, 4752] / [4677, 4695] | 1.04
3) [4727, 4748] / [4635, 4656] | 1.09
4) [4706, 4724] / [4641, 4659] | 1.04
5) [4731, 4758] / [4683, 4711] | 1.04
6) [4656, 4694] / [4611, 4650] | 1.02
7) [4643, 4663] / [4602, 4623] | 1.01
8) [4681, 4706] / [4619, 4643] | 1.05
